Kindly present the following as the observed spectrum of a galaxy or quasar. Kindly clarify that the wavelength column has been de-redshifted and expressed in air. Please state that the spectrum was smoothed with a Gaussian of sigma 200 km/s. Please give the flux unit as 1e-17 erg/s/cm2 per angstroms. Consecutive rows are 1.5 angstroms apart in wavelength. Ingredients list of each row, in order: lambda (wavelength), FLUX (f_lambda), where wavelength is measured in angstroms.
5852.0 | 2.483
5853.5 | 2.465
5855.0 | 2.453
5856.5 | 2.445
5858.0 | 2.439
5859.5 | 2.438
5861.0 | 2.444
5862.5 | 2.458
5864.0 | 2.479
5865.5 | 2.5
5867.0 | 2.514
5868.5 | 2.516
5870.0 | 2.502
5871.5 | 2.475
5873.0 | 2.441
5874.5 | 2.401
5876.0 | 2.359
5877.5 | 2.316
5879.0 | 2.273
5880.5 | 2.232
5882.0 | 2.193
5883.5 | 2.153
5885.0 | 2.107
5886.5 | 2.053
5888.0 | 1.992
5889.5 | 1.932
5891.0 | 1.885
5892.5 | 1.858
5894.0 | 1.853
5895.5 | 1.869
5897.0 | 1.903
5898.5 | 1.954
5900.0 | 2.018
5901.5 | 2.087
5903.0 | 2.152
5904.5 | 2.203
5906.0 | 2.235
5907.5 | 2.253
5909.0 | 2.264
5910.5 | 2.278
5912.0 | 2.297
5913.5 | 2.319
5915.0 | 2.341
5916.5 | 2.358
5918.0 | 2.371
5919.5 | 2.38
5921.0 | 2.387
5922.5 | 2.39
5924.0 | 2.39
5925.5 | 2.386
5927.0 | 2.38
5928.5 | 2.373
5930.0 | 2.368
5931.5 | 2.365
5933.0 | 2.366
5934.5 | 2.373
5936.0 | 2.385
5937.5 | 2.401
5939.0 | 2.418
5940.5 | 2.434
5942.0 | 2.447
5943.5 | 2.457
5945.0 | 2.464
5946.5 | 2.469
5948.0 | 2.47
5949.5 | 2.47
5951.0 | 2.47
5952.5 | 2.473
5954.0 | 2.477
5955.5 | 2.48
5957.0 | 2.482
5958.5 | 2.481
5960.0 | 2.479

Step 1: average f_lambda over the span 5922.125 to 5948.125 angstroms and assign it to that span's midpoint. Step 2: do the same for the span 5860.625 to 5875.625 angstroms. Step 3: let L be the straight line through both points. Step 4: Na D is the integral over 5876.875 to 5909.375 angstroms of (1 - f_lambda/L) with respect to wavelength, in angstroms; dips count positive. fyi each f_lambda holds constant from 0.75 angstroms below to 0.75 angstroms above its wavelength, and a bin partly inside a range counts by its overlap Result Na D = 4.9 angstroms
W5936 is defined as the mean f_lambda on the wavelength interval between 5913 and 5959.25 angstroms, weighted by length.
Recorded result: 2.41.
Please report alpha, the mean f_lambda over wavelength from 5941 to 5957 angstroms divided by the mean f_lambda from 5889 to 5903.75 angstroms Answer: 1.3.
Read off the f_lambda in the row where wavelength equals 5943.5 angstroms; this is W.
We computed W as 2.457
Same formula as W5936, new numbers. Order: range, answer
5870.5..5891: 2.22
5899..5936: 2.3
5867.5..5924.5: 2.21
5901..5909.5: 2.2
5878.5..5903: 2.02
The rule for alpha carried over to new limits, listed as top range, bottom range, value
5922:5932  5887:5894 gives 1.24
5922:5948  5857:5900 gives 1.08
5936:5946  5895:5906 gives 1.19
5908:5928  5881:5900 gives 1.18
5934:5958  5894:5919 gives 1.13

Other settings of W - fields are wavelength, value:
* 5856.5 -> 2.445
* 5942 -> 2.447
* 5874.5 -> 2.401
